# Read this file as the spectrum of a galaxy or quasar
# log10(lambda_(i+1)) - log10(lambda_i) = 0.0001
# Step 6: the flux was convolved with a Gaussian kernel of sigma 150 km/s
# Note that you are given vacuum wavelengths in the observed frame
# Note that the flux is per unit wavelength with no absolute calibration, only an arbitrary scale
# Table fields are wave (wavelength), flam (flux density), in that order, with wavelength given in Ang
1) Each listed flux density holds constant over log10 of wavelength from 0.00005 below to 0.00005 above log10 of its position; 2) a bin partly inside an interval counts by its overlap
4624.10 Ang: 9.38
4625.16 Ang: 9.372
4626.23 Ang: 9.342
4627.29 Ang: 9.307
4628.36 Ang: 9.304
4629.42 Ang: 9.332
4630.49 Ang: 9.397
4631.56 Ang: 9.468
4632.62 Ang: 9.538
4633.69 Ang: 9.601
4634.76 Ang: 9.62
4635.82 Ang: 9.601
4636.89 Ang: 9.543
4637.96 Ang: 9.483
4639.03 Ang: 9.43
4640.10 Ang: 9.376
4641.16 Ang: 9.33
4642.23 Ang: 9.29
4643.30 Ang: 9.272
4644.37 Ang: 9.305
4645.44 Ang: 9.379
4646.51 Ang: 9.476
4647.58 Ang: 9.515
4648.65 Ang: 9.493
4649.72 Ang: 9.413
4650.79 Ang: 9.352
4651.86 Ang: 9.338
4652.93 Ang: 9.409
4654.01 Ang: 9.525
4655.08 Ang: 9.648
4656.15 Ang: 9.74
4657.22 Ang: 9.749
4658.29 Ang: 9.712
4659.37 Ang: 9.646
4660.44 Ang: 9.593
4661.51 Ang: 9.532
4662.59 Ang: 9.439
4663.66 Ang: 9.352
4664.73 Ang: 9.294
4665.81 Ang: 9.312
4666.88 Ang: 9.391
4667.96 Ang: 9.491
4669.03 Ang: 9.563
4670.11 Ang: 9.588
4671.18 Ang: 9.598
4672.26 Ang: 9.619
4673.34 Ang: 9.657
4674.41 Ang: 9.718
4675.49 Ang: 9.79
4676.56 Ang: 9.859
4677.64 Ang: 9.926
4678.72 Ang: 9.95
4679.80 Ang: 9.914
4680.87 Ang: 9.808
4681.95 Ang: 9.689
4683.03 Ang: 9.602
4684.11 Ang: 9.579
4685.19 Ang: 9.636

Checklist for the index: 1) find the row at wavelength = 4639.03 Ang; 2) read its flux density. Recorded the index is 9.43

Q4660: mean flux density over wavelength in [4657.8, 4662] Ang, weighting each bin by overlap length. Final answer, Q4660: 9.62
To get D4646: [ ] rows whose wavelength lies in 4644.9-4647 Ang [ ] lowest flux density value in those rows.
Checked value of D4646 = 9.379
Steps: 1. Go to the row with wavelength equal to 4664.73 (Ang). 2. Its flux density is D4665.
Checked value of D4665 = 9.294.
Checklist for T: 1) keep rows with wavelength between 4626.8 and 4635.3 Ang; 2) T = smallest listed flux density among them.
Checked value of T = 9.304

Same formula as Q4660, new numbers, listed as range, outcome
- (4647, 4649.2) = 9.51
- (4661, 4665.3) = 9.39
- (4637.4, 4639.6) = 9.43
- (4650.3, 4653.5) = 9.35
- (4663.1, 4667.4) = 9.35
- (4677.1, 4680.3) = 9.91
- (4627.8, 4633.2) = 9.4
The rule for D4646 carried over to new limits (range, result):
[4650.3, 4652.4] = 9.338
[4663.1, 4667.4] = 9.294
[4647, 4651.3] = 9.352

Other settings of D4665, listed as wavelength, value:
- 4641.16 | 9.33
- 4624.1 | 9.38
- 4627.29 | 9.307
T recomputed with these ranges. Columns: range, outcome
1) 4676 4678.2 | 9.859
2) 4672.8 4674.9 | 9.657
